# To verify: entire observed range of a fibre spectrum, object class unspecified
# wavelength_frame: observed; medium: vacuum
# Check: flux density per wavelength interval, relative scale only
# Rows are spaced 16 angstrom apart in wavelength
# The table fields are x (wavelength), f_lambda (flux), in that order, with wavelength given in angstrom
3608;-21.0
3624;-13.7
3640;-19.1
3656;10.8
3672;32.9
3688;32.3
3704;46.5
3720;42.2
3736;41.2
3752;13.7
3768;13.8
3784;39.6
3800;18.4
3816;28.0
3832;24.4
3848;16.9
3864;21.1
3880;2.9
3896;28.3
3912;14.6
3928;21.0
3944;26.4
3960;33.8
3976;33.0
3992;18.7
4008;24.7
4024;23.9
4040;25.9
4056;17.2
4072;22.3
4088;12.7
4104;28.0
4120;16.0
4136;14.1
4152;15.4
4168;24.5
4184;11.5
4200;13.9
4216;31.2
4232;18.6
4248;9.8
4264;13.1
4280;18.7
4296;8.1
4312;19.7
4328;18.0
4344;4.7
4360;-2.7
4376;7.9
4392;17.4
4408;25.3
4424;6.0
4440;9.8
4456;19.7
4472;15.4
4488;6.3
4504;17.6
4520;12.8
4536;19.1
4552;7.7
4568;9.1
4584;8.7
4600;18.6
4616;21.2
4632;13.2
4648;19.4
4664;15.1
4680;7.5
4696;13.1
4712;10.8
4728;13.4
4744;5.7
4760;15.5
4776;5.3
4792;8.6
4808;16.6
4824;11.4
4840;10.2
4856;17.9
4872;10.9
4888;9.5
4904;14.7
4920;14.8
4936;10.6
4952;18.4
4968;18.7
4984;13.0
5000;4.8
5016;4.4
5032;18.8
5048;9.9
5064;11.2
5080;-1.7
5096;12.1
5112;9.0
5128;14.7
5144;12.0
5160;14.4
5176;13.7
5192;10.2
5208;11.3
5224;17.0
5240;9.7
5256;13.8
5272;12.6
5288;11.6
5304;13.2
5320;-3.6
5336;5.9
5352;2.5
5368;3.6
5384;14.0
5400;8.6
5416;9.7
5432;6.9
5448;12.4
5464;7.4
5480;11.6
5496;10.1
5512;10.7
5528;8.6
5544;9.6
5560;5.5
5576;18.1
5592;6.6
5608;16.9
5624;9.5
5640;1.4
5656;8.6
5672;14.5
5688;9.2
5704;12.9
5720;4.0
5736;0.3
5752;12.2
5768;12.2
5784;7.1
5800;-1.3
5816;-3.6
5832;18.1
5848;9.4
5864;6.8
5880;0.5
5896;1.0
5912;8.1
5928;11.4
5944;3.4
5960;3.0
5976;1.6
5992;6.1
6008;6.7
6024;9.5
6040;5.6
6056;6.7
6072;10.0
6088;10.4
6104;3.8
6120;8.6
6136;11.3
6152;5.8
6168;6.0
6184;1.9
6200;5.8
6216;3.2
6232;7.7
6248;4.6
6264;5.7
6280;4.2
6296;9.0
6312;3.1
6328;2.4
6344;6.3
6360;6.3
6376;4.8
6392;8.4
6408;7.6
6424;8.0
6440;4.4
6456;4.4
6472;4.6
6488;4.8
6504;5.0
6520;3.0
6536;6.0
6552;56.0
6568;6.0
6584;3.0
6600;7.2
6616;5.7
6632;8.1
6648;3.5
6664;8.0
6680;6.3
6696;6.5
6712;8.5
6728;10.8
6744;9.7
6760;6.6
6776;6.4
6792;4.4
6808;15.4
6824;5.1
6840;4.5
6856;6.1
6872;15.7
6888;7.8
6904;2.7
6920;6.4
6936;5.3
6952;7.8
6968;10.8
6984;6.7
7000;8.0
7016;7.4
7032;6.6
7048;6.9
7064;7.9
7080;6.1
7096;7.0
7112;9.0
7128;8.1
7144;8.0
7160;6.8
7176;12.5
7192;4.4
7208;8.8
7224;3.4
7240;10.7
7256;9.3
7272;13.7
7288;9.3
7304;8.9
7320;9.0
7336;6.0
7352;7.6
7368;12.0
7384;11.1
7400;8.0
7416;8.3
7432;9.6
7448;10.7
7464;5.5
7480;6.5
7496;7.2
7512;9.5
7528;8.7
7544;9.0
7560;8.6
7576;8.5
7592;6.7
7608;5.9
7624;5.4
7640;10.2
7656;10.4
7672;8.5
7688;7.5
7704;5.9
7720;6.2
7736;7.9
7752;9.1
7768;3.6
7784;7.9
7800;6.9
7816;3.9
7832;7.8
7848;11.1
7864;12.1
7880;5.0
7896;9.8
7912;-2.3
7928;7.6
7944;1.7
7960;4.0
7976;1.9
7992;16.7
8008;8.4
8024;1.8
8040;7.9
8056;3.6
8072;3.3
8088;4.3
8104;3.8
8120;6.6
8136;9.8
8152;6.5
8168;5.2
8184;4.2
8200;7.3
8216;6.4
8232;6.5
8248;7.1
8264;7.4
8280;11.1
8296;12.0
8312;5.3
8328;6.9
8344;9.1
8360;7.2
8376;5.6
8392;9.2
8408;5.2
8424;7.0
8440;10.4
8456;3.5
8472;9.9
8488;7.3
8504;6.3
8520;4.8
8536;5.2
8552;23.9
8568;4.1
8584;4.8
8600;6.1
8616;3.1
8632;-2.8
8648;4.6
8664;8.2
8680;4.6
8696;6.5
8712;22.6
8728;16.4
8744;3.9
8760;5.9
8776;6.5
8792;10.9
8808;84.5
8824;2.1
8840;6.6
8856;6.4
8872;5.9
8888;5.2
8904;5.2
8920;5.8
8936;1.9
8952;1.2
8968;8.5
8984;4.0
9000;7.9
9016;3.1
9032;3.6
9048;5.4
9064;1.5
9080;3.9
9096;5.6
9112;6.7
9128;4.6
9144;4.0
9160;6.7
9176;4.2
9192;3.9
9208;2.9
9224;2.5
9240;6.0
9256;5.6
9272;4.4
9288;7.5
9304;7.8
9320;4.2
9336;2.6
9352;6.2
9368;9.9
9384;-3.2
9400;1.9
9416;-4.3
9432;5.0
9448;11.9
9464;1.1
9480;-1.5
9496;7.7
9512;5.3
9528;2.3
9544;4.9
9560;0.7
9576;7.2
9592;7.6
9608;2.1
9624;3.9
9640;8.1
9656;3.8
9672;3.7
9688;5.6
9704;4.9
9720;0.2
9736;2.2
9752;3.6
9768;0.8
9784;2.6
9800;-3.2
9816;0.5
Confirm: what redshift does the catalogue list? 0.76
